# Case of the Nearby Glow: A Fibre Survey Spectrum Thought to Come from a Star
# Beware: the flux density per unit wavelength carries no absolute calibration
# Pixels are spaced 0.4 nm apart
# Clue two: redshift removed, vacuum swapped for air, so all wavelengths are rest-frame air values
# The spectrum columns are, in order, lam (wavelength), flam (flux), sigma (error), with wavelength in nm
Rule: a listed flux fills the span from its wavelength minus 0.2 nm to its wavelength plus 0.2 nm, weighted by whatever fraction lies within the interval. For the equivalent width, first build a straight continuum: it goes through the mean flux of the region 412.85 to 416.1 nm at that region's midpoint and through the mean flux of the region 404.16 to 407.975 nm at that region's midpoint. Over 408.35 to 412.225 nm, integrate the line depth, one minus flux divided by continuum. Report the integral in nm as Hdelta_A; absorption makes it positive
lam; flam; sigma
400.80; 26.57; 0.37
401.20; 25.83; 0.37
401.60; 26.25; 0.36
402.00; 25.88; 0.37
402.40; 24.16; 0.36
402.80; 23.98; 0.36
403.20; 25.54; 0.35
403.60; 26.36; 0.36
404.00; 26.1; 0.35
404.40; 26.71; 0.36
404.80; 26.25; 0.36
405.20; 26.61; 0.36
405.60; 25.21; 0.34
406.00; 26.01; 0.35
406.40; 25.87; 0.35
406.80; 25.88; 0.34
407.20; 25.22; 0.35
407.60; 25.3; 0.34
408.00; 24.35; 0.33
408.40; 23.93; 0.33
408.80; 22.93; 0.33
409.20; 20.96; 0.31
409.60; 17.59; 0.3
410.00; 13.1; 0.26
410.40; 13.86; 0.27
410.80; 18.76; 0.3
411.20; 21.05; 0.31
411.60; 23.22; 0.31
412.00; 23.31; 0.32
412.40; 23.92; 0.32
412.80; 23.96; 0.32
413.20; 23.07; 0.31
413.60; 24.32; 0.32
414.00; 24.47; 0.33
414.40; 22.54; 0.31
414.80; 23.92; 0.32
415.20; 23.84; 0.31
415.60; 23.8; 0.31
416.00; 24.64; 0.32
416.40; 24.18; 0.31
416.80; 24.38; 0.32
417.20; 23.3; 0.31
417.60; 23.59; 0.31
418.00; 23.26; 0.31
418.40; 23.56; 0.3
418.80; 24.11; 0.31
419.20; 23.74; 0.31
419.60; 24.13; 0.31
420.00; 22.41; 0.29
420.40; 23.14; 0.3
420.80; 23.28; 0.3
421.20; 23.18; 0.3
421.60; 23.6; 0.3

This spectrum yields 0.79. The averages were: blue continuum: 25.8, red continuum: 23.8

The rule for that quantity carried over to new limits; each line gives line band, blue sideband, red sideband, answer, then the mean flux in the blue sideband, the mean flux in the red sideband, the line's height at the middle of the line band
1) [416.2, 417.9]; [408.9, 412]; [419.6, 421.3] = -0.17 nm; 18.8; 23.1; 21.7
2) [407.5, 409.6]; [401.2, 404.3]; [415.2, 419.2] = 0.17 nm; 25.5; 23.9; 24.9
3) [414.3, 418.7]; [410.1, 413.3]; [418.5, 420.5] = -0.23 nm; 21.1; 23.5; 22.6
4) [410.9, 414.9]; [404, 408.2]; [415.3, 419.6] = 0.22 nm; 25.8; 23.9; 24.6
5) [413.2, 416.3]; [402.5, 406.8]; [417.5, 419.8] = 0.06 nm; 25.8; 23.7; 24.3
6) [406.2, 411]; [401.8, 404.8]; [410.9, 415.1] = 0.57 nm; 25.6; 23.3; 24.3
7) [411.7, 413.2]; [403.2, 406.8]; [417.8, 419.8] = 0.07 nm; 26.1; 23.8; 24.8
